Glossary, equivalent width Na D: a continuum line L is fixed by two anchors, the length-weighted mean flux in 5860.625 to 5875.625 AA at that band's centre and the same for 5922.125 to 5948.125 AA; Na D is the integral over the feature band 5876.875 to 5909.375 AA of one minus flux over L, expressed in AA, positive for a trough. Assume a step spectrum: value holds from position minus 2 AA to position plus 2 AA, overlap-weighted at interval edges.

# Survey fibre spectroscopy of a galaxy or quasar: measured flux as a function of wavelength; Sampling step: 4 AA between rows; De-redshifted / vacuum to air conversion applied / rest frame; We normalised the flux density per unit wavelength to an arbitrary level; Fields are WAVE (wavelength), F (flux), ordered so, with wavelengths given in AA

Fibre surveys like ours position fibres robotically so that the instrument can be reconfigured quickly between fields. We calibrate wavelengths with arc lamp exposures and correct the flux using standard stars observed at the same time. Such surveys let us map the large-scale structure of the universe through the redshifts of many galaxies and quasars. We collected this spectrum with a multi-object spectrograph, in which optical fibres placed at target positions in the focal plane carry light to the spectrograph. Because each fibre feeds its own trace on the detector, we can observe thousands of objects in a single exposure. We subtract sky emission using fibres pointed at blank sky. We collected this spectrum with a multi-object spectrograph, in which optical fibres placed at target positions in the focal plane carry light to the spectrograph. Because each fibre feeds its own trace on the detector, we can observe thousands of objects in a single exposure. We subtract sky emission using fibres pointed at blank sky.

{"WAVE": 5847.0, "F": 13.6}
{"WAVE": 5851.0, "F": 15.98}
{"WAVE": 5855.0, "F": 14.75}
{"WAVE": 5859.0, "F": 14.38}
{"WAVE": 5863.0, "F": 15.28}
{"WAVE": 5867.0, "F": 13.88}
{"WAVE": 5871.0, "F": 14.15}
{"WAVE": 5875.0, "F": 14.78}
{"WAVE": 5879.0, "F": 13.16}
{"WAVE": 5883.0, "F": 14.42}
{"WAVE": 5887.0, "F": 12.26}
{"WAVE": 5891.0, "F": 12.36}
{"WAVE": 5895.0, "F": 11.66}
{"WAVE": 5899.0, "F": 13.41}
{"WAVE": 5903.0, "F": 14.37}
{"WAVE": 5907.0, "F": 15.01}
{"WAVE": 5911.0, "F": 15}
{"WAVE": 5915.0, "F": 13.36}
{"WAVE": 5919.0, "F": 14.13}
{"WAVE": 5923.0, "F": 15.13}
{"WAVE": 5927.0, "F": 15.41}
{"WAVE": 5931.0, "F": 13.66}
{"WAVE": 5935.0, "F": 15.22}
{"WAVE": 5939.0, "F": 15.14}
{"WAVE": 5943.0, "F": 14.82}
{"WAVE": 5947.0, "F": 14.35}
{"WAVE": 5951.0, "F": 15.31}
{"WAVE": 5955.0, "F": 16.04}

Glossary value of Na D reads 2.8 AA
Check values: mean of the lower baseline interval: 14.5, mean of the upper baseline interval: 14.8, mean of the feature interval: 13.4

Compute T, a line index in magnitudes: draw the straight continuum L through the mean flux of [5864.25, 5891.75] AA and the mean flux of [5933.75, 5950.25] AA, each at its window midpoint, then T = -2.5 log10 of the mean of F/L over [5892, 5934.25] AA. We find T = 0.02 mag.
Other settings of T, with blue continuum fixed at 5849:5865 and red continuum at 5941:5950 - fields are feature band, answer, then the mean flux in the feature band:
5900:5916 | 0.03 mag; 14.4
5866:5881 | 0.08 mag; 14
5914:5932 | 0.03 mag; 14.4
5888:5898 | 0.22 mag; 12.2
